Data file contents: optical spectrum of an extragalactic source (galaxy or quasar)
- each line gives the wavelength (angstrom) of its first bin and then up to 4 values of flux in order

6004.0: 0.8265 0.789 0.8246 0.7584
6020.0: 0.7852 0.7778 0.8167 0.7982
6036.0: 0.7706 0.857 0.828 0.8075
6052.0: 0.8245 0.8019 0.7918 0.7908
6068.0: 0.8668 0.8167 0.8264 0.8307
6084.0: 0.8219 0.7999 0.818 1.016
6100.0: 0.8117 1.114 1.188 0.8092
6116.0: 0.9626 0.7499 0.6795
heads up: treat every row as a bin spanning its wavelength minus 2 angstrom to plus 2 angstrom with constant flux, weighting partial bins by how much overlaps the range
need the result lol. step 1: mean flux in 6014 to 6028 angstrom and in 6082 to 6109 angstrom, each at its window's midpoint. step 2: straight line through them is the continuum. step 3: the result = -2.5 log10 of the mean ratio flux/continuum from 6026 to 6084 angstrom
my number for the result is 0.040 mag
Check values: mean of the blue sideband 0.78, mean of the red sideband 0.929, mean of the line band 0.816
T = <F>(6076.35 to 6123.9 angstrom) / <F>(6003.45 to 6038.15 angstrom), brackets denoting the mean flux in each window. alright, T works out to 1.1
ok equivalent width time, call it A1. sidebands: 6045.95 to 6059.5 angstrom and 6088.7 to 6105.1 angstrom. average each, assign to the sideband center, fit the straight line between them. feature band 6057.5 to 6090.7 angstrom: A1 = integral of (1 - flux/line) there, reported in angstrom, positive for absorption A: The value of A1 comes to 1.7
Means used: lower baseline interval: 0.809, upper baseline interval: 0.919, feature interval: 0.818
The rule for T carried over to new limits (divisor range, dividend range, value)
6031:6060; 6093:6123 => 1.15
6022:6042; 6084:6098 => 1.08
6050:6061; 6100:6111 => 1.31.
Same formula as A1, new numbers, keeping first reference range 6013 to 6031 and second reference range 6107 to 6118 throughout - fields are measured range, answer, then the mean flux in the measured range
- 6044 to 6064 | 1.0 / 0.807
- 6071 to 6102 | 2.5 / 0.843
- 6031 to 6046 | 0.1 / 0.814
